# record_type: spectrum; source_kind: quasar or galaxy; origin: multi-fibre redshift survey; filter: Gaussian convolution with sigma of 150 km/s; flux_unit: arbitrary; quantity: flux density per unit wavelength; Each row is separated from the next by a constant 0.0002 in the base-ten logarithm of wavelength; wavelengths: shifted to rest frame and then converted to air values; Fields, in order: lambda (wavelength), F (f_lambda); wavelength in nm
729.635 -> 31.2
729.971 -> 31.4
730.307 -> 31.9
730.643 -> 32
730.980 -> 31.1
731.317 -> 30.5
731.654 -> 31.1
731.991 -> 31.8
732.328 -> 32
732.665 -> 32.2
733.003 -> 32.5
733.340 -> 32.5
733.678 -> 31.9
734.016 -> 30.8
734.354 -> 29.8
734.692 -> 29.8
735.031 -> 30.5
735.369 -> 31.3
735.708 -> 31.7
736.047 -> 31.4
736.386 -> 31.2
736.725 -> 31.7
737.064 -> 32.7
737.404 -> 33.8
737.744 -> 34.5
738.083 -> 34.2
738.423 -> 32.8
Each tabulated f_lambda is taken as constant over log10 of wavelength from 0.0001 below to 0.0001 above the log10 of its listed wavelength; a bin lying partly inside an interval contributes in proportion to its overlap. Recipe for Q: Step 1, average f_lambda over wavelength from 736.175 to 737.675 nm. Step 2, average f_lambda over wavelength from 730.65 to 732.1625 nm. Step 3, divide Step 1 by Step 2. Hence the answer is 1.04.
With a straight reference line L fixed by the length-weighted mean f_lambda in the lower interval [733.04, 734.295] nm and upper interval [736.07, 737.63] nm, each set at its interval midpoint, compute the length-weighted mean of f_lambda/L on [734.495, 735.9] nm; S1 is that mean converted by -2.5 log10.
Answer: 0.041 mag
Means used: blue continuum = 31.7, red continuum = 32.3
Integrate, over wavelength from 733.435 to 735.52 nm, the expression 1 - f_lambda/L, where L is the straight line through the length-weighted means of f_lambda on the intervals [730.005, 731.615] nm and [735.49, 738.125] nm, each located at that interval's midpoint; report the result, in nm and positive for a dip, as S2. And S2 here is 0.09 nm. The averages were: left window 31.3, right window 32.6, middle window 30.7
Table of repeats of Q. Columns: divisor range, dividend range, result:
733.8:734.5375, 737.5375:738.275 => 1.13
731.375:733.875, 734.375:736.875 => 0.97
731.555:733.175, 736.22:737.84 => 1.02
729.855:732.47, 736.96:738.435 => 1.07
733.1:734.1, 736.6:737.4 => 1.02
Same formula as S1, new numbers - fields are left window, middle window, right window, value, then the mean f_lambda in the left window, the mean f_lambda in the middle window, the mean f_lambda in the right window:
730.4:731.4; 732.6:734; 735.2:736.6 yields -0.03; 31.3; 32.1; 31.4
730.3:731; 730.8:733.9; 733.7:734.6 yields -0.02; 31.7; 31.7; 30.5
